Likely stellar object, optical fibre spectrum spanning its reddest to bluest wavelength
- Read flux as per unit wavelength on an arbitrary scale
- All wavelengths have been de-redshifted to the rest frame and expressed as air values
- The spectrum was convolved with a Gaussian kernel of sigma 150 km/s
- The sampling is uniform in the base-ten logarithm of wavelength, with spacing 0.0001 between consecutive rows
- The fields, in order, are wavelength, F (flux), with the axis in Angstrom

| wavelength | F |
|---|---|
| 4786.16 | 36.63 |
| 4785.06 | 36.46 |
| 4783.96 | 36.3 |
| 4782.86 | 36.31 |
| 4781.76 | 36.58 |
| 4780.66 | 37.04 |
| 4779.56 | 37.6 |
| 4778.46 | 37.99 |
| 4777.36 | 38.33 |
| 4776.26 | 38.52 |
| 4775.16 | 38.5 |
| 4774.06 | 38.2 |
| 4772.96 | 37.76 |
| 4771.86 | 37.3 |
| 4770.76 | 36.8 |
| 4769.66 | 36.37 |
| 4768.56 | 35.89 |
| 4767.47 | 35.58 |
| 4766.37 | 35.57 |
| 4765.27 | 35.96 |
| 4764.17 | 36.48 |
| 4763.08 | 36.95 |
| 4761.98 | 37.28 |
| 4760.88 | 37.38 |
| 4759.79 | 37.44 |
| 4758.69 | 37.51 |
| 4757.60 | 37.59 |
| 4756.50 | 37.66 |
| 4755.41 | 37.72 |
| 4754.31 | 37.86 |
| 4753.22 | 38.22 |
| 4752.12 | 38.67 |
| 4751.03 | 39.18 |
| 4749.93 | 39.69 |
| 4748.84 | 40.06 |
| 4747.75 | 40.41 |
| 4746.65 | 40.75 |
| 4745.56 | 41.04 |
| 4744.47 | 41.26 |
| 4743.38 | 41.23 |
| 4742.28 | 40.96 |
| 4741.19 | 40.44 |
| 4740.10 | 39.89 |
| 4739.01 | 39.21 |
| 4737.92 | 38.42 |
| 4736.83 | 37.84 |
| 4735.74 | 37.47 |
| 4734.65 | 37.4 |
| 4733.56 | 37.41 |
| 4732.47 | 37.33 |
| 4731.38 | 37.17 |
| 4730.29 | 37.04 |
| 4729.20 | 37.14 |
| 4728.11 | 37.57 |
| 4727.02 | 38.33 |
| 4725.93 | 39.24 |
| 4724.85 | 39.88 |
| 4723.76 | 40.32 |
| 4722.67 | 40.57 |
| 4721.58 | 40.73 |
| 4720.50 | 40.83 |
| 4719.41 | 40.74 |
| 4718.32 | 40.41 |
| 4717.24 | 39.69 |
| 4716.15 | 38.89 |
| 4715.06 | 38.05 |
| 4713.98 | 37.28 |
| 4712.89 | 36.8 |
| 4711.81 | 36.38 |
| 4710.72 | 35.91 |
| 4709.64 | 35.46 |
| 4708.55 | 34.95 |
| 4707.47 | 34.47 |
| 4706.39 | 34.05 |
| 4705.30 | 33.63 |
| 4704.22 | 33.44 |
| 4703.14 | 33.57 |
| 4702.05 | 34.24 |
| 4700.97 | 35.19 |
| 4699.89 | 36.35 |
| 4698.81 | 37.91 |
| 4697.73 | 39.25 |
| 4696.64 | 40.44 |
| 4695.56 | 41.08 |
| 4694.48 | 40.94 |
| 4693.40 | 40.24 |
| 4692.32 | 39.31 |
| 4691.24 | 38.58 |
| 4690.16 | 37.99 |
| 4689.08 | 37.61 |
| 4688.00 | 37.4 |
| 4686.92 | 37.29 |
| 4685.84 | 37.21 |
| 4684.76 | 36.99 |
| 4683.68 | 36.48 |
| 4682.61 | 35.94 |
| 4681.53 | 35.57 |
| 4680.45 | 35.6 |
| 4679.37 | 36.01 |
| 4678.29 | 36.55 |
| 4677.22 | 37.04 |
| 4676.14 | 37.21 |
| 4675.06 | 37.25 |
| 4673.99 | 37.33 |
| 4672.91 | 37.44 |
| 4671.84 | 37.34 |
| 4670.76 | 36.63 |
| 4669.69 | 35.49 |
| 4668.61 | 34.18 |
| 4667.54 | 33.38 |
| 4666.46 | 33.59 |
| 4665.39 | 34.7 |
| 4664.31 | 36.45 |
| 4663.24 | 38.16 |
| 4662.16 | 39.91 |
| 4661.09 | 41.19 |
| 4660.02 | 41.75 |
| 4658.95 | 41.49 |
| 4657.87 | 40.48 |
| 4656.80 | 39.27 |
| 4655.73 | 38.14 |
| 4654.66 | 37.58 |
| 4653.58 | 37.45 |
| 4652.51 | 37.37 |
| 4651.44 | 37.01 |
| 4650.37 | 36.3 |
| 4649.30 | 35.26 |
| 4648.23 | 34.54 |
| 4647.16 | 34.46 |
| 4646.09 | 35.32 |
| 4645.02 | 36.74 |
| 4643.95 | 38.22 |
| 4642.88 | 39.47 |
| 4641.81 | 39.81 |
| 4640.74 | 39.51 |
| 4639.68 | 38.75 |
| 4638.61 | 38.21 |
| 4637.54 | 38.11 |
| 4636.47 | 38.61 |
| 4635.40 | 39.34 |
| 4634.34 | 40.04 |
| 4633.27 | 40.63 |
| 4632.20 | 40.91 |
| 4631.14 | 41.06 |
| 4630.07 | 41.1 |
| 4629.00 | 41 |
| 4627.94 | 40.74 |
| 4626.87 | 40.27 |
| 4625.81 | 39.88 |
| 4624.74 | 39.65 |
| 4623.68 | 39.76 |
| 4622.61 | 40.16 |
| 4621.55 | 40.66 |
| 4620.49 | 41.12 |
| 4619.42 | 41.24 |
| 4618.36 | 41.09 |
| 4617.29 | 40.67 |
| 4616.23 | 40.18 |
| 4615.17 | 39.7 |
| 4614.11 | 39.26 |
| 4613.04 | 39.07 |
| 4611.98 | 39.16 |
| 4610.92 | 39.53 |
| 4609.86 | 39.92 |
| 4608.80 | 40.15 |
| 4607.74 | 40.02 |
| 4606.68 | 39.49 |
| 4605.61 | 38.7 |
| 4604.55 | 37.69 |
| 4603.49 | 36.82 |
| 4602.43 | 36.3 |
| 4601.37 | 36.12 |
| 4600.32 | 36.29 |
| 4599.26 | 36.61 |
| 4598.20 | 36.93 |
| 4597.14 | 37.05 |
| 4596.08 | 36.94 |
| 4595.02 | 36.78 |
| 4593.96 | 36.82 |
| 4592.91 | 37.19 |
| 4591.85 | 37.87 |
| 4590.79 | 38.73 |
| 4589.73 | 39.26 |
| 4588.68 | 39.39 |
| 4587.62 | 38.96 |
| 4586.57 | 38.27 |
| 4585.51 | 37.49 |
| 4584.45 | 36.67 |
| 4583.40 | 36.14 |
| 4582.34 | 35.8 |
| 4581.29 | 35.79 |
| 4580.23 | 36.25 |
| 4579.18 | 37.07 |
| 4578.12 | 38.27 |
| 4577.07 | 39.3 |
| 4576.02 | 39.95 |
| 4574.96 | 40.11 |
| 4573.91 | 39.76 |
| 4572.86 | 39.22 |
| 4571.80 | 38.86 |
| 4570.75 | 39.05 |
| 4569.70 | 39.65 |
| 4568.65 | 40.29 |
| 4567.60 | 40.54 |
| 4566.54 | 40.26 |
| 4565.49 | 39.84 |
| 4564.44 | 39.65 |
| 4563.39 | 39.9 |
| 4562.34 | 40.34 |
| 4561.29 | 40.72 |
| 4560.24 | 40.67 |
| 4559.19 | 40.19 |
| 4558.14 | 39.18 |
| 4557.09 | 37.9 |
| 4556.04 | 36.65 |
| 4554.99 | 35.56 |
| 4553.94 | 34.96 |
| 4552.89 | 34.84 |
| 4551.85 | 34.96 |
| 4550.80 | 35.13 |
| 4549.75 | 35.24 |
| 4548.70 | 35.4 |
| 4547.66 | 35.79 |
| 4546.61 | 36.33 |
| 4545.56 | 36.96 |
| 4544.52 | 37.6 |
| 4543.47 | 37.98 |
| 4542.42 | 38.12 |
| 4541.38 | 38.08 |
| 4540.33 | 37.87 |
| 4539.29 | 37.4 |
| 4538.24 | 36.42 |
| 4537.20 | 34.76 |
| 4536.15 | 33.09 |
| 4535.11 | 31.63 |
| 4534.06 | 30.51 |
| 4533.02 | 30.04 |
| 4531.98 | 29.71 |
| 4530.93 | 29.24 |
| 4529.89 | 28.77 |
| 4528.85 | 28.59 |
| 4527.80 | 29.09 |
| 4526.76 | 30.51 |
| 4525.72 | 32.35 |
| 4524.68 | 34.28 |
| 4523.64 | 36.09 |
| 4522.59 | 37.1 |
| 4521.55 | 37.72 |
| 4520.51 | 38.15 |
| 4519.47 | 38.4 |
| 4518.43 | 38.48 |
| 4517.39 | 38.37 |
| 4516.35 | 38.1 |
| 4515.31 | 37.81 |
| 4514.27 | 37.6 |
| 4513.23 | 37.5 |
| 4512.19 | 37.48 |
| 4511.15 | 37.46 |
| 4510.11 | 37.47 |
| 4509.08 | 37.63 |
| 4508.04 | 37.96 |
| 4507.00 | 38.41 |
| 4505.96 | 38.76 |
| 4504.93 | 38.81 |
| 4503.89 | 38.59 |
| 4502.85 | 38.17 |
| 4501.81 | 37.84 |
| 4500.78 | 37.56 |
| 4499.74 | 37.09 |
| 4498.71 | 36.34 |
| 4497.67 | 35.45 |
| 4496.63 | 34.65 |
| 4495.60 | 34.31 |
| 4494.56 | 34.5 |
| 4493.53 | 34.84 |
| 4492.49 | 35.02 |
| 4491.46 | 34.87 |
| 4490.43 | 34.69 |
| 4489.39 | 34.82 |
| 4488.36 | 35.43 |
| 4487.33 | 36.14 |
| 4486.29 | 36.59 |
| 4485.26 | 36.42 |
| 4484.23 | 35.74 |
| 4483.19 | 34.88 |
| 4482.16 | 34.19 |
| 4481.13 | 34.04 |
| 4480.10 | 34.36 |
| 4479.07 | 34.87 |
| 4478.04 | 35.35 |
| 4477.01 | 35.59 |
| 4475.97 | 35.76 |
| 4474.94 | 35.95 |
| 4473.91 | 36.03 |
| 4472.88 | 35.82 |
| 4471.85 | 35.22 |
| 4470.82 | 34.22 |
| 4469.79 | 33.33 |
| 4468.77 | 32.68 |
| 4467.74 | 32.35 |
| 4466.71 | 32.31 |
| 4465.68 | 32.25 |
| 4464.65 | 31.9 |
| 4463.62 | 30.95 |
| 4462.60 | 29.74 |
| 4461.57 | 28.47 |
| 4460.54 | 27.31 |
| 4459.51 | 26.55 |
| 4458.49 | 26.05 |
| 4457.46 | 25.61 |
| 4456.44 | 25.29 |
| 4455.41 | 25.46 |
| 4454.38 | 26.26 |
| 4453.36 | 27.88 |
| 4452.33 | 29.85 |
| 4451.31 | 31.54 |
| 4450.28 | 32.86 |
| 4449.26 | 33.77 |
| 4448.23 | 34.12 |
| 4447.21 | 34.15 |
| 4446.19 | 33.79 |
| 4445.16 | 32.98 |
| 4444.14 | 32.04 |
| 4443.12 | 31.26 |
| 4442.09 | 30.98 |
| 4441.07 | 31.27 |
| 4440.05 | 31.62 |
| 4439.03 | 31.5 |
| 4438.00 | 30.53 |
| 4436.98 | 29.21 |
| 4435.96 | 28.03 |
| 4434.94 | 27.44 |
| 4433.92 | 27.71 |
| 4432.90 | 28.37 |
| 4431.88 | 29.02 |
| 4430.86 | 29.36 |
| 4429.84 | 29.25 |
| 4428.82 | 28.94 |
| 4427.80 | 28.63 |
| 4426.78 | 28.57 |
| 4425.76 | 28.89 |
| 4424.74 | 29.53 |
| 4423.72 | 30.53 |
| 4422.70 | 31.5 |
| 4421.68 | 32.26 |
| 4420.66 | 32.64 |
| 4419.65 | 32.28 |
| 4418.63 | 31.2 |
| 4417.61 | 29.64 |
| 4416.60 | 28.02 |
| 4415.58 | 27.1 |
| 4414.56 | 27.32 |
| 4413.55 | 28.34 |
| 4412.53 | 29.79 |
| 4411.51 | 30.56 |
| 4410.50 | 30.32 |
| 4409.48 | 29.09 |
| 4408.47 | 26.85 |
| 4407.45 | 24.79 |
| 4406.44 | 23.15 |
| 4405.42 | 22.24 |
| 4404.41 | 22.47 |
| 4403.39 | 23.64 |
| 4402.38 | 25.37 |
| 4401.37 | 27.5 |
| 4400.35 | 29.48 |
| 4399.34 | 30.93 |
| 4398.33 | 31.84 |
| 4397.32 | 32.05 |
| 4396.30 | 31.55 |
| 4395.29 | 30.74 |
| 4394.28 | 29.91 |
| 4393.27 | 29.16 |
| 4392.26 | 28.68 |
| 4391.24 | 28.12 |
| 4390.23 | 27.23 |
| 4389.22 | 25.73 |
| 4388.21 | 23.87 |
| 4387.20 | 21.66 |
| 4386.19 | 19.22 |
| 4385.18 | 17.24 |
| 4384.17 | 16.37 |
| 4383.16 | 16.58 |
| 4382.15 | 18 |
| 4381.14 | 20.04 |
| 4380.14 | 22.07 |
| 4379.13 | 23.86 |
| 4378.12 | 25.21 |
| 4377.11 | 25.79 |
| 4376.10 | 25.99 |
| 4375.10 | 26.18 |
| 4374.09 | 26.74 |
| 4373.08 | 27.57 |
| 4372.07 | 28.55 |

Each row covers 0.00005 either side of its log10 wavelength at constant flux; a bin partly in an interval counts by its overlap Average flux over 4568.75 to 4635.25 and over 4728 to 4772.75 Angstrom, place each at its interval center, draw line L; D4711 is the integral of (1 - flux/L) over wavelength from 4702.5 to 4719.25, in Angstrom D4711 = 0.89 Angstrom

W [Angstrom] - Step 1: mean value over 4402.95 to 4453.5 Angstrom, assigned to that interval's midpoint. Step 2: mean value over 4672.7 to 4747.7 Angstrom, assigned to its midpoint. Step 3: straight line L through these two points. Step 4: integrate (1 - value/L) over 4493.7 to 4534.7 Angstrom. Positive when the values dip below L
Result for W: -4.4 Angstrom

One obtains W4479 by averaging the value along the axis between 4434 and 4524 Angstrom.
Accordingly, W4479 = 34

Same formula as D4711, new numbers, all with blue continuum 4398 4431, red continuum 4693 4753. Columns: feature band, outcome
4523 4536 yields 0.46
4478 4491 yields -1.88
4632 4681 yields -1.91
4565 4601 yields -4.57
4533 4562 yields -3.19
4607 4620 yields -1.93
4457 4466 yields 0.39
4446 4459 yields 0.03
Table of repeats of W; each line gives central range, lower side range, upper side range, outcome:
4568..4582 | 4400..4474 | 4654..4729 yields -2.0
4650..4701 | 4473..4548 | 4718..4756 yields 0.8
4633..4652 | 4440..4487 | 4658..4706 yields -0.8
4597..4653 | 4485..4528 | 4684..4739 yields -2.4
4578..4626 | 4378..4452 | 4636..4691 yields -4.6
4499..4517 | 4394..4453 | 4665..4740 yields -3.3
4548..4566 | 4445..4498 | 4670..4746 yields -1.6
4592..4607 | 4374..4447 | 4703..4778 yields -1.6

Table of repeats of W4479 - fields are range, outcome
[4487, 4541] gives 35.5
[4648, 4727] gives 37.5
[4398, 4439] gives 28.6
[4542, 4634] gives 38.6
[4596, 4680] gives 38.3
